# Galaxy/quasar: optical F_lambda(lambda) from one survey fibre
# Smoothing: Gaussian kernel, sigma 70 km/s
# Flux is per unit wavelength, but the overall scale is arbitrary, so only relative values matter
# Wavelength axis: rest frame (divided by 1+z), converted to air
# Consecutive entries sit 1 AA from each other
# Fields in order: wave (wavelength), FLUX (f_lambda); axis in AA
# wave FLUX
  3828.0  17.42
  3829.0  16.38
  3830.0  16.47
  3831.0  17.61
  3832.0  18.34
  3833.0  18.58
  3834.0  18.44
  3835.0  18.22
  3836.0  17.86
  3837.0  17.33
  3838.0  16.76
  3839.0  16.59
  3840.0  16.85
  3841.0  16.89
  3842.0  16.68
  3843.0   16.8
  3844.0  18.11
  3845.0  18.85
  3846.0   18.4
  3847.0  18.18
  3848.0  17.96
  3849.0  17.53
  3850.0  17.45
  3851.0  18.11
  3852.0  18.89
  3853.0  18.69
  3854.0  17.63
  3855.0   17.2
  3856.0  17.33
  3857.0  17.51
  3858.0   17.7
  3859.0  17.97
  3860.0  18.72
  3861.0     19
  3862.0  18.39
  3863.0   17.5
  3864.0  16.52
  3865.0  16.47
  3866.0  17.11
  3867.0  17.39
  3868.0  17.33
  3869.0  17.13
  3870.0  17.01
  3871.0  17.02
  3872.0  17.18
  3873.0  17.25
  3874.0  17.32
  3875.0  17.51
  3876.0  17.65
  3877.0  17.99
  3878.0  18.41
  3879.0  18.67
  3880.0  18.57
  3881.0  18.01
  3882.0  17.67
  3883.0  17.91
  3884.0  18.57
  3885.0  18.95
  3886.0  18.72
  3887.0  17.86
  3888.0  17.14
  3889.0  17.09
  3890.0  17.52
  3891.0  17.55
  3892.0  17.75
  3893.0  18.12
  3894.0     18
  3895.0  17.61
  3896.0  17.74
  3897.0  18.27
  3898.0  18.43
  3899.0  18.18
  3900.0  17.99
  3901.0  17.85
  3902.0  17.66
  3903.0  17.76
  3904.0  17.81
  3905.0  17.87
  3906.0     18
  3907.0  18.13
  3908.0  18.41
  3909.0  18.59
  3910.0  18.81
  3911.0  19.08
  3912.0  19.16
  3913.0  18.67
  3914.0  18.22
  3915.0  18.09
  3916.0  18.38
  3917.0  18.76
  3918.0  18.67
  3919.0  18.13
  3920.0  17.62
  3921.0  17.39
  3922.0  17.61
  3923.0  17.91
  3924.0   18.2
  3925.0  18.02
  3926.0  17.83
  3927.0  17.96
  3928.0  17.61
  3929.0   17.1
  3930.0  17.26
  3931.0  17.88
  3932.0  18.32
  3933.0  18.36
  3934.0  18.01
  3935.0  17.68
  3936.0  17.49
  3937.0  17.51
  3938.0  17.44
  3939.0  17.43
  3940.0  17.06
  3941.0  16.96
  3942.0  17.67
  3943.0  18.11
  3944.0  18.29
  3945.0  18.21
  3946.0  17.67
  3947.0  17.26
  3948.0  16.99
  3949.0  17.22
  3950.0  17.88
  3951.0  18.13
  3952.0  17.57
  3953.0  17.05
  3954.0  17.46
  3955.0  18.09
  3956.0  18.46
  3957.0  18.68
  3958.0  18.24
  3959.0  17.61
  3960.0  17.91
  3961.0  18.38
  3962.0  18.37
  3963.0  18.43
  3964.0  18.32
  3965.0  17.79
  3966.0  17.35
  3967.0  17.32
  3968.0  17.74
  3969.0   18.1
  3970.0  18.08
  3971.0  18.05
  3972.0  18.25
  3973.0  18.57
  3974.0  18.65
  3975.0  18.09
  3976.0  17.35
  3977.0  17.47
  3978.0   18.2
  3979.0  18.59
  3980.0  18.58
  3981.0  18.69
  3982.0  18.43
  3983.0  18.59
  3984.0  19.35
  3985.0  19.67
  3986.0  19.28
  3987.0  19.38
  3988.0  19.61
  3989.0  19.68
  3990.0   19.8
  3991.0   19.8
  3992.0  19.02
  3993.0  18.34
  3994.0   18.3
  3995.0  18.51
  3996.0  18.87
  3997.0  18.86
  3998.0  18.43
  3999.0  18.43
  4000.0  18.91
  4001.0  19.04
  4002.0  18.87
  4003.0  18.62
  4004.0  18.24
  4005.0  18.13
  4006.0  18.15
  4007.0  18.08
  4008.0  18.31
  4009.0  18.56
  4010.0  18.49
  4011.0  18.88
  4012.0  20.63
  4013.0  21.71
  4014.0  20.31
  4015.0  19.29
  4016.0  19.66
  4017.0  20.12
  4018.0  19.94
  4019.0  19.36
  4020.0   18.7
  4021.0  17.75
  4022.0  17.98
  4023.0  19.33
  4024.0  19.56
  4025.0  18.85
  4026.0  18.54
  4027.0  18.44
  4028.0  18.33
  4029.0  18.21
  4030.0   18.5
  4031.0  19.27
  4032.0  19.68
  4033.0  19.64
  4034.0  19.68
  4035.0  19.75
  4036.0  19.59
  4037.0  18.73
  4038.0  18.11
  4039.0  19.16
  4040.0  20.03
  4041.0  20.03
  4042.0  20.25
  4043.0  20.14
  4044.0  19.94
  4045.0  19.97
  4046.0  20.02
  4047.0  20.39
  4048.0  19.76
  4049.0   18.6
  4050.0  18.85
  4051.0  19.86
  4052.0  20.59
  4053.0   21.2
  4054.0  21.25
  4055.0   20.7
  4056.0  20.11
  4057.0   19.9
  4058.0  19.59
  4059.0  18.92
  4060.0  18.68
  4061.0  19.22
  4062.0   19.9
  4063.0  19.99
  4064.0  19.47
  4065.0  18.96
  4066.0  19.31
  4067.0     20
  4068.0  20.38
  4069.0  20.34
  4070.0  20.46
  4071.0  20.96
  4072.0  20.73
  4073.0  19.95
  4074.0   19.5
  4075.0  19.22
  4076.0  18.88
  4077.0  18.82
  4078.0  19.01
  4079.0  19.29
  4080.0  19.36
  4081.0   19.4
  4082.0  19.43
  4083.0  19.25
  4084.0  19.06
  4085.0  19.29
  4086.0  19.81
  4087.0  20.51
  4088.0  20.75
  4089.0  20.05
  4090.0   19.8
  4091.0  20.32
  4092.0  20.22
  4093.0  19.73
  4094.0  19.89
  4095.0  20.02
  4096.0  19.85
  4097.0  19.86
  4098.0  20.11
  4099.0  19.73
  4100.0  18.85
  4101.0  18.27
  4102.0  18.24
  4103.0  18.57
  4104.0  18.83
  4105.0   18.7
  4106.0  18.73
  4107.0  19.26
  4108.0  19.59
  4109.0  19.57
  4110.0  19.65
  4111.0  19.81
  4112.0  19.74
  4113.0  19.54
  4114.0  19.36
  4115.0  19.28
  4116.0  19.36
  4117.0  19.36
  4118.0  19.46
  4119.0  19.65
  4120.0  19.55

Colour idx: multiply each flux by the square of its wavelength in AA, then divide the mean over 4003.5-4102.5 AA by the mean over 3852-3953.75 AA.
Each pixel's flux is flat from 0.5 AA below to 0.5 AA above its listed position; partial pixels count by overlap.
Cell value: 1.2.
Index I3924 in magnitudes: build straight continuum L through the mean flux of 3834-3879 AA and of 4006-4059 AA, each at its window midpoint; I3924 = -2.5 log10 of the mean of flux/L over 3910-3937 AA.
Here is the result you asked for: 0.02 mag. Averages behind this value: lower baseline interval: 17.6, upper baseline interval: 19.5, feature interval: 18.1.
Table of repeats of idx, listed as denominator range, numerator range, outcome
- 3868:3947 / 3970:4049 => 1.12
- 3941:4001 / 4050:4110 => 1.13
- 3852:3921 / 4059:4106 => 1.20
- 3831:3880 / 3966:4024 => 1.14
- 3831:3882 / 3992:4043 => 1.17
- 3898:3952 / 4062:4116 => 1.19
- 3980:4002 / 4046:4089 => 1.08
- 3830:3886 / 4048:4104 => 1.24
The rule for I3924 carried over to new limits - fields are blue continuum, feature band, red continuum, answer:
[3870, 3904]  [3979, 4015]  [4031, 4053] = 0.010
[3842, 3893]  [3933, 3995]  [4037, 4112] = 0.029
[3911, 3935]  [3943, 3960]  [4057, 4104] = 0.032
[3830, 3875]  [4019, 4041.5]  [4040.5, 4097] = 0.024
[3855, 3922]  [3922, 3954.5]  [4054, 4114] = 0.040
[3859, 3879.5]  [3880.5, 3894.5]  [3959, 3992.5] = -0.011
